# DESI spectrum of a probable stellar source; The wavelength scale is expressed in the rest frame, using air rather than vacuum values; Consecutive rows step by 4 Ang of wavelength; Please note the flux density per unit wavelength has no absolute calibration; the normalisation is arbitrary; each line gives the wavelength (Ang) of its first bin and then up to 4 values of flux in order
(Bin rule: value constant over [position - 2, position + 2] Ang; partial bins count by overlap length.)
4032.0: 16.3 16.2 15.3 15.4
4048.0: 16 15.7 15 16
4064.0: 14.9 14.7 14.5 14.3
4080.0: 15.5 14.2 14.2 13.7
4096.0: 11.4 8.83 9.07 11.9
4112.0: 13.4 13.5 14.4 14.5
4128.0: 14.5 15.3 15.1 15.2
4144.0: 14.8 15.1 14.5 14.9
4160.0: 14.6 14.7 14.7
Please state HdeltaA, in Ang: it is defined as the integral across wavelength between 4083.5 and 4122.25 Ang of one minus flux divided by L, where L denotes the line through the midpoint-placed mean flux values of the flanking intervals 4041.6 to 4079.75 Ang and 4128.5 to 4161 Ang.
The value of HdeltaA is 6.82 Ang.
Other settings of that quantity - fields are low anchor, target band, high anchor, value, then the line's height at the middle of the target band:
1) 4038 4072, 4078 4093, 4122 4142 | 0.7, 15.2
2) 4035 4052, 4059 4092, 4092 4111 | -4.3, 13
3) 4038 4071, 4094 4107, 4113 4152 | 4.4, 14.9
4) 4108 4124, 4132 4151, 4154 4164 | -1.0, 14.3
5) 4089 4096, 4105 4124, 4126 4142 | 1.3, 14.1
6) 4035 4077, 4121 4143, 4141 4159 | 0.0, 14.9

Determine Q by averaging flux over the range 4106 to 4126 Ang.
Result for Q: 13.5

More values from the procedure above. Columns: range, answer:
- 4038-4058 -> 15.5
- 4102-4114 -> 11.5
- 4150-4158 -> 14.7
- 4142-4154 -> 14.8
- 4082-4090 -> 14.2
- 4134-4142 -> 15.1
